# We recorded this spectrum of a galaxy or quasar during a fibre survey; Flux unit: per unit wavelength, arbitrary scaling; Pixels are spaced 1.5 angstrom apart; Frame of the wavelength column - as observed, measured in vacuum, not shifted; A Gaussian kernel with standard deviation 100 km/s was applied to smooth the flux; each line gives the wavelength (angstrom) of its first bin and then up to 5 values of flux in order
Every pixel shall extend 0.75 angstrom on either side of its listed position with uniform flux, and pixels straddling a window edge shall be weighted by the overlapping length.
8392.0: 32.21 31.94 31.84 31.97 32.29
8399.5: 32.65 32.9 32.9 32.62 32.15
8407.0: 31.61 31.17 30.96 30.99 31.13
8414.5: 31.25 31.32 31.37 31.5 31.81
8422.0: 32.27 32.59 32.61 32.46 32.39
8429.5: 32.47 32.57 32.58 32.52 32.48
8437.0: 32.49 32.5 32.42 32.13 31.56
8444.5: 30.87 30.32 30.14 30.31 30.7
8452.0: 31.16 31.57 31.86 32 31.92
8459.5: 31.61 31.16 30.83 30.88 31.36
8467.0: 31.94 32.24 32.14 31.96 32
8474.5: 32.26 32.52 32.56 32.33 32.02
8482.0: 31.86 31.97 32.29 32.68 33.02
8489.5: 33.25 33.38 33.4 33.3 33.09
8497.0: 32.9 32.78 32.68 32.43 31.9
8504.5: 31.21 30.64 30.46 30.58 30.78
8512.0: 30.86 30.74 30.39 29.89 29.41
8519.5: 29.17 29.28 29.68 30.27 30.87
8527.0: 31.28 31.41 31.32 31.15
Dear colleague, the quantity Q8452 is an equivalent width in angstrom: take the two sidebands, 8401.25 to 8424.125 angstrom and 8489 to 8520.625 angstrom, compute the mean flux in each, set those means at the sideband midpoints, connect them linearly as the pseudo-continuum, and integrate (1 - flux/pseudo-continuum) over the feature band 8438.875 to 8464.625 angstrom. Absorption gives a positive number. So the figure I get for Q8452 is 0.3 angstrom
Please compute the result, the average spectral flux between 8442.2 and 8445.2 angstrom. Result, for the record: 31.2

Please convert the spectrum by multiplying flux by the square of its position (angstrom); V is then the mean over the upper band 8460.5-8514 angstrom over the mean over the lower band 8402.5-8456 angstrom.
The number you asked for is 1.02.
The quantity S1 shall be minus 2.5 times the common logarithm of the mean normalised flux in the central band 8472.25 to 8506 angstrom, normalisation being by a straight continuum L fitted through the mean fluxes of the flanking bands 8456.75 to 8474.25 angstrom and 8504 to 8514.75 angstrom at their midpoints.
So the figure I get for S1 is -0.05 mag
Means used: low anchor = 31.7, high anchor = 30.7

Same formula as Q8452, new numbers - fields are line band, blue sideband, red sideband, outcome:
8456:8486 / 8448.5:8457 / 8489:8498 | 0.2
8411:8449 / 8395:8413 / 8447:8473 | -0.1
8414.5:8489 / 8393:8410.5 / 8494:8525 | -0.7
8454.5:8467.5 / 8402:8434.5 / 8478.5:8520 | 0.2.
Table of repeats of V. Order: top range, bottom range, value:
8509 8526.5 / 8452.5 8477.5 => 0.96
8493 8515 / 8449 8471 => 1.02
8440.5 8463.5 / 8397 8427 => 0.99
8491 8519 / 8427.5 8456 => 1.01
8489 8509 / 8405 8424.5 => 1.05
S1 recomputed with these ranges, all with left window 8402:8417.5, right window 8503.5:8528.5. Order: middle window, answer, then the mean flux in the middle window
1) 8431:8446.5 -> -0.03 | 32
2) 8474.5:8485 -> -0.05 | 32.2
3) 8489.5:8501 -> -0.08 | 33.1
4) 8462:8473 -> -0.03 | 31.7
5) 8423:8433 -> -0.04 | 32.5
